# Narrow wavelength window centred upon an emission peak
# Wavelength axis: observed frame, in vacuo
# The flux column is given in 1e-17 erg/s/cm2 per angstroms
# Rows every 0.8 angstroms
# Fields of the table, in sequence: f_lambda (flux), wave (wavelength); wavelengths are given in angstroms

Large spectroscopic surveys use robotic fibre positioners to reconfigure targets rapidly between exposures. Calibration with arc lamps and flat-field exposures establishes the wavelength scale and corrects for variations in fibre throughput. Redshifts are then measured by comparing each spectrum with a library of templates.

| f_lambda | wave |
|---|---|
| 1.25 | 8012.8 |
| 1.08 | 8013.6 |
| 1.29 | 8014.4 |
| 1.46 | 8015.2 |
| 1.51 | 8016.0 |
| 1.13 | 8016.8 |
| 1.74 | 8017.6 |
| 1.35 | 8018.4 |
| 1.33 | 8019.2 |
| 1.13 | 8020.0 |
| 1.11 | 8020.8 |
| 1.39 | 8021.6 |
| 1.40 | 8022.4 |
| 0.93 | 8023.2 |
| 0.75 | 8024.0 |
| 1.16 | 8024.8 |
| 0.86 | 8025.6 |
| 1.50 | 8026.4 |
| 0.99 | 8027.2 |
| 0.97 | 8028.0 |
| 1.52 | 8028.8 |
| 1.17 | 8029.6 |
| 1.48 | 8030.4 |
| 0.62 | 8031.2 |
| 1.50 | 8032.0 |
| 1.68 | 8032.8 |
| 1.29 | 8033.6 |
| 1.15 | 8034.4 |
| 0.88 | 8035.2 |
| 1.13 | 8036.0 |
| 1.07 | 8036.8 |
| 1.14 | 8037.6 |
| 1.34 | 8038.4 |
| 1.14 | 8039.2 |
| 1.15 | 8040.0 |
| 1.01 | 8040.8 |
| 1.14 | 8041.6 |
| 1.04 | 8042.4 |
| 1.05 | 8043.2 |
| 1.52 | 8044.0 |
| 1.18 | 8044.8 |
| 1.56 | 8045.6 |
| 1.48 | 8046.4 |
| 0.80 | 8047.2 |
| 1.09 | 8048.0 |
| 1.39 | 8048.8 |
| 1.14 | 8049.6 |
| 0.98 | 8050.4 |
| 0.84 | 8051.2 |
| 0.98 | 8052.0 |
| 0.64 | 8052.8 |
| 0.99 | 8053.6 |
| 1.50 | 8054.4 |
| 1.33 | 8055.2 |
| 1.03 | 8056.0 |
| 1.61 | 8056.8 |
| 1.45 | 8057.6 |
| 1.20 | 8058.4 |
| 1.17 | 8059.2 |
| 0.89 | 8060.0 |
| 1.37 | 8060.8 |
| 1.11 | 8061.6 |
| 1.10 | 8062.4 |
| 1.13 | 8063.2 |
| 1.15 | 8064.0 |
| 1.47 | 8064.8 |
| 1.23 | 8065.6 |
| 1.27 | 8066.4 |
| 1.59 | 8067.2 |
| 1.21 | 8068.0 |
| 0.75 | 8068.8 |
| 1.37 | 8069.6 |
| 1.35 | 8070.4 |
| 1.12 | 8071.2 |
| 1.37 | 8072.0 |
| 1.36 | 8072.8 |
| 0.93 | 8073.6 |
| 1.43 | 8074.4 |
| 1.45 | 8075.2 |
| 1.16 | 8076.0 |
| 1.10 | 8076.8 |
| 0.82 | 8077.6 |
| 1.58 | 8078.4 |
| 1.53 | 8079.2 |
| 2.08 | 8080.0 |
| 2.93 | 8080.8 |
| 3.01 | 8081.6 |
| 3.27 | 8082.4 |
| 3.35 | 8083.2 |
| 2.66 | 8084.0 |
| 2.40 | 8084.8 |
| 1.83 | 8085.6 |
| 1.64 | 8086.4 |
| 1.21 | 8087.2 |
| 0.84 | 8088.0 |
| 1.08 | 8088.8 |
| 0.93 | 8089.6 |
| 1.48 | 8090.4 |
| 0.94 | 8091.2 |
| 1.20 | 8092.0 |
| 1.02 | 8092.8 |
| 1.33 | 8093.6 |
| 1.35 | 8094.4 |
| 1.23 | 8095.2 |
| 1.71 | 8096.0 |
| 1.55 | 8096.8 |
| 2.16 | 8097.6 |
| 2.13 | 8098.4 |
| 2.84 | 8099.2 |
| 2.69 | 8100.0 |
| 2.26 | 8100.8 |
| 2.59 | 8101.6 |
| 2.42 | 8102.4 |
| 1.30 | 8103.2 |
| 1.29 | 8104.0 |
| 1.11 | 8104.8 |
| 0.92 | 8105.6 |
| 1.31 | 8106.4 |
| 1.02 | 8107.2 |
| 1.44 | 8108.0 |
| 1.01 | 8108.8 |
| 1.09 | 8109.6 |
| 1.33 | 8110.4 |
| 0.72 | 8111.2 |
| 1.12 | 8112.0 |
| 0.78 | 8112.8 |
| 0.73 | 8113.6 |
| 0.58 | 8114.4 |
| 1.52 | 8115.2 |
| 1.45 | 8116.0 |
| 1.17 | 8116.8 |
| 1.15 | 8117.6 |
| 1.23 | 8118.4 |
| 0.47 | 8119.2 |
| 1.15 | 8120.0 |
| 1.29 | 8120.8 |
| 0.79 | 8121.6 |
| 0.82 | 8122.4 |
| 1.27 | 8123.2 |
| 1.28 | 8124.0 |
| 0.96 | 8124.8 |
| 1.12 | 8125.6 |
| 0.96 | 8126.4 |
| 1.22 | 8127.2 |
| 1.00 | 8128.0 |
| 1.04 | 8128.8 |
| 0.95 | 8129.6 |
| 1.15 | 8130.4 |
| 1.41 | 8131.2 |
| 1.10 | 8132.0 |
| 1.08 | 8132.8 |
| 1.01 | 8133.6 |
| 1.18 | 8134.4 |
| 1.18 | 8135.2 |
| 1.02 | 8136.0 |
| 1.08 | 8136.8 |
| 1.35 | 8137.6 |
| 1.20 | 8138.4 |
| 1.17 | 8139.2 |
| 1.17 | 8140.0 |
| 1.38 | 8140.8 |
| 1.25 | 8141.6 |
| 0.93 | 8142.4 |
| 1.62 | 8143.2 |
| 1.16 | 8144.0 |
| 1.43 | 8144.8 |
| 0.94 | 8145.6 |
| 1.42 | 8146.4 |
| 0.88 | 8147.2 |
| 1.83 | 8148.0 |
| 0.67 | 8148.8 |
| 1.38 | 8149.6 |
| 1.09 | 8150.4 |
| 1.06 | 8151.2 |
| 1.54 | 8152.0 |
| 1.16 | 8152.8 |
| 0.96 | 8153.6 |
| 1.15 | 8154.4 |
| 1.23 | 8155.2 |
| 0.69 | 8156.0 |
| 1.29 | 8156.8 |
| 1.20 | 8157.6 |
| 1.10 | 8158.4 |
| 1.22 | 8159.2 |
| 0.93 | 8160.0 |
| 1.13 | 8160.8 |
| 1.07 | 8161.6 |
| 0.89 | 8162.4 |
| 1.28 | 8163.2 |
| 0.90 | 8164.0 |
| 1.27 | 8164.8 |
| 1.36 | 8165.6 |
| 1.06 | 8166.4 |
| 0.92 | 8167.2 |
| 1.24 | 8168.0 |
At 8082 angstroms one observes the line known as [S II]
